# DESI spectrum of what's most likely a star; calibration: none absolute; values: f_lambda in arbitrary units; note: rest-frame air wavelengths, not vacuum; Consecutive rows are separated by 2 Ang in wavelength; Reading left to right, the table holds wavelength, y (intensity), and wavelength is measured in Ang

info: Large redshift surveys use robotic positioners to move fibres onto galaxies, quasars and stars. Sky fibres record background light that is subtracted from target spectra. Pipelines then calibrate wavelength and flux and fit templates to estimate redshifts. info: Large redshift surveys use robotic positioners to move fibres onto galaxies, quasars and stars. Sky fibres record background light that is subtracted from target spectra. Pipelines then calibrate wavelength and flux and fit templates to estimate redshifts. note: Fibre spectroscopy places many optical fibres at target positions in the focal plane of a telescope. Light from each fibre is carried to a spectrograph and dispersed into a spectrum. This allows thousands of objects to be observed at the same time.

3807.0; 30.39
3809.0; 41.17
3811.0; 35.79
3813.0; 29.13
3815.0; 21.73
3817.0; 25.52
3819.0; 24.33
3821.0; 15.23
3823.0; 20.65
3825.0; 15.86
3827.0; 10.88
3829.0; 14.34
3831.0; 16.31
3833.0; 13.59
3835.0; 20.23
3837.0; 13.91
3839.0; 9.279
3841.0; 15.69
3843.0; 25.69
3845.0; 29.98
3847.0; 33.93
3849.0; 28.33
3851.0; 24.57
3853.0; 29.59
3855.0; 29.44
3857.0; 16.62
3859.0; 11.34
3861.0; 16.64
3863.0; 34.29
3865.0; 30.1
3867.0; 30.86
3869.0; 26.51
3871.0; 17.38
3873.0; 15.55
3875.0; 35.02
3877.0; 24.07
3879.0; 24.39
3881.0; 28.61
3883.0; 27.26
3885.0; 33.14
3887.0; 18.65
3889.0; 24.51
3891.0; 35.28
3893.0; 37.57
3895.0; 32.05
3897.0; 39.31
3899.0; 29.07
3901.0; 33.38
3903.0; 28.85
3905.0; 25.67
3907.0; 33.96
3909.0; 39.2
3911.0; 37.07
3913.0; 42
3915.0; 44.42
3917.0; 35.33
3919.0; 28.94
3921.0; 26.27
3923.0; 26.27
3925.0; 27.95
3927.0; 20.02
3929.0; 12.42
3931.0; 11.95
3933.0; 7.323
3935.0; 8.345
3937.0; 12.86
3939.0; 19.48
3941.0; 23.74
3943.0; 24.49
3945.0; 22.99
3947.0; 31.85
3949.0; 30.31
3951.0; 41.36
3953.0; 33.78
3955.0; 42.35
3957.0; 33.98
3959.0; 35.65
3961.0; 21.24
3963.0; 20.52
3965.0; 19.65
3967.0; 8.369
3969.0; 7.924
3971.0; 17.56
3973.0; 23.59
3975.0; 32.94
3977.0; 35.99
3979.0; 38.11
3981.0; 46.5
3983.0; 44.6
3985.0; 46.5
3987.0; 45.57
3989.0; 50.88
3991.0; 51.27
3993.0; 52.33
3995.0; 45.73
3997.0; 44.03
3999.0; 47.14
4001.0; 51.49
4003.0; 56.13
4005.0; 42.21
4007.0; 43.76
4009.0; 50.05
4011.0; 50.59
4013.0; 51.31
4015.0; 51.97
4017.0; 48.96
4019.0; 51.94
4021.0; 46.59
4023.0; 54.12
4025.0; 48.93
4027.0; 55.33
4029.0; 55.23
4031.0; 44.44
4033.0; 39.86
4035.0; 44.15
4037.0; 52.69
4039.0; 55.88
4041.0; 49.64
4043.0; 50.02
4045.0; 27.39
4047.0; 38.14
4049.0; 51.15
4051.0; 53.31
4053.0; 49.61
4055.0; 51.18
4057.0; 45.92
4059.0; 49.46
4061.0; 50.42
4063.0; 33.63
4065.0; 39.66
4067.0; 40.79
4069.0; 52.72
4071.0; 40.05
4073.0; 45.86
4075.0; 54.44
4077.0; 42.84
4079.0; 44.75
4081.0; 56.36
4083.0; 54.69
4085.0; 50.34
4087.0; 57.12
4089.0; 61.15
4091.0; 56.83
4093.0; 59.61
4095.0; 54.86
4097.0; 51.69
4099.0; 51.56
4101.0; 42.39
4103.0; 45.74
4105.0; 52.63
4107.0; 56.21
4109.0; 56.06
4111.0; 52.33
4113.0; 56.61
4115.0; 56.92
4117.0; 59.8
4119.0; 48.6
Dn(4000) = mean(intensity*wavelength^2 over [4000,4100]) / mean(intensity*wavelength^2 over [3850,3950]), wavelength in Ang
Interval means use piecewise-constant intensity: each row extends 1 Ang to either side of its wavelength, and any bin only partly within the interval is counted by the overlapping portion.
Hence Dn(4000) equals 2.0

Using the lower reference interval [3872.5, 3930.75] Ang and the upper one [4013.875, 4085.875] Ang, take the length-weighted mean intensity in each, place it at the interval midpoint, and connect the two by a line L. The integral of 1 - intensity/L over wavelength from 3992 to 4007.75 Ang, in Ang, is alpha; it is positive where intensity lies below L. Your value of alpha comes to -2.3 Ang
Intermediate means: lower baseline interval 29.8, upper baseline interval 47.8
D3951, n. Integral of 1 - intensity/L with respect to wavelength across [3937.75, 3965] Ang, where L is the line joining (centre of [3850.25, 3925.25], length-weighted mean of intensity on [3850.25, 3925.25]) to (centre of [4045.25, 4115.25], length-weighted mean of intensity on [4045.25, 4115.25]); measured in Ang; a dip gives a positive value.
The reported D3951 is 5.4 Ang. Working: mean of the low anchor 29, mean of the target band 28.9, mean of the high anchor 49.9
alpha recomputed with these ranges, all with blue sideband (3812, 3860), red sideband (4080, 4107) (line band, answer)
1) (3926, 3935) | 5.58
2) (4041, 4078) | 2.79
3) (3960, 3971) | 6.34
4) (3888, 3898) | -2.06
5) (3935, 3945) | 4.35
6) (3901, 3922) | -2.65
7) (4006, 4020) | -2.10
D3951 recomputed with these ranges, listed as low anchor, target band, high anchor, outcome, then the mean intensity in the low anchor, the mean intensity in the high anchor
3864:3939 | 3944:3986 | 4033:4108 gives 6.1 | 27.2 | 48.9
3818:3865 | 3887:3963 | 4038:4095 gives 5.5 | 20.7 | 48.8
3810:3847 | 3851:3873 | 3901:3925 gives 1.3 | 20.3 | 33.2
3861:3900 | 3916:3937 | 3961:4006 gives 7.8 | 28.3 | 37.3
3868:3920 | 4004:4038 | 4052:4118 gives -3.8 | 30.7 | 50.7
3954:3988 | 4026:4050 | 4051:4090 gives -2.5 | 30.6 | 48.6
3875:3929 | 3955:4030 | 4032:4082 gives -2.0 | 30.6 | 46.4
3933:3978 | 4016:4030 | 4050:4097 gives -4.5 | 24.6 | 49.8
